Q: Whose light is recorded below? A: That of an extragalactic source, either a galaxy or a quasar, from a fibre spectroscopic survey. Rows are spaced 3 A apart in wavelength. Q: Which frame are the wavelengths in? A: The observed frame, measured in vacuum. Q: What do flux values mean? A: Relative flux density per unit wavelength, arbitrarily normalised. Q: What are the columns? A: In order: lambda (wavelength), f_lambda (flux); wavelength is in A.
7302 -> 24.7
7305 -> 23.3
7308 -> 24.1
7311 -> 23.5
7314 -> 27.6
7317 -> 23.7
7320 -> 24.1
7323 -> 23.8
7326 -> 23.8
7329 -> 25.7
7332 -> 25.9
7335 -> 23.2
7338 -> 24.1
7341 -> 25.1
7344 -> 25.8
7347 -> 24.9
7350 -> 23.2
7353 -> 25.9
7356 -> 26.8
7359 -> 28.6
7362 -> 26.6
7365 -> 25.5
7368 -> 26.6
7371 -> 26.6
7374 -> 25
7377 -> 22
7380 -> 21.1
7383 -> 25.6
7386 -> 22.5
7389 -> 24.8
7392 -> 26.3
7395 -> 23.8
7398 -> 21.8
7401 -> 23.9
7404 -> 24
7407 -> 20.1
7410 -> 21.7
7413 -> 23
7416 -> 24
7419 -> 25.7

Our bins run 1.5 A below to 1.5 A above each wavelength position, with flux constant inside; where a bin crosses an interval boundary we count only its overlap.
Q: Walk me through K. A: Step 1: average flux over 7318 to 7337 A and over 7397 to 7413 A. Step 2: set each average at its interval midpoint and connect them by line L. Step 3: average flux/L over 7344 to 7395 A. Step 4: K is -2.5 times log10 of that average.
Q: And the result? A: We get -0.08 mag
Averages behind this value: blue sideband 24.4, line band 25.1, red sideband 22.4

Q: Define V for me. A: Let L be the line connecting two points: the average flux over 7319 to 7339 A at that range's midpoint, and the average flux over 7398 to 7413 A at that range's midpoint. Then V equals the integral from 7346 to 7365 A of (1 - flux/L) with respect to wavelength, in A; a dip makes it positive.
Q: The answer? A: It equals -1.8 A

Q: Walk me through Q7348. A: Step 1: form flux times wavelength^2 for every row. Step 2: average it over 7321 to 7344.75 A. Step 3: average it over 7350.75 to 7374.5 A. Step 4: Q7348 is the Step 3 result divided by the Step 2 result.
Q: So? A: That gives 1.08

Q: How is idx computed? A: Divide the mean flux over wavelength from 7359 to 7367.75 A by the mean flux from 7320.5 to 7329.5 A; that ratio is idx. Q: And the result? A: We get 1.1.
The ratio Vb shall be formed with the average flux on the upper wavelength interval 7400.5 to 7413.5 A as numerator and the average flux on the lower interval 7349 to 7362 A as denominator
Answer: 0.85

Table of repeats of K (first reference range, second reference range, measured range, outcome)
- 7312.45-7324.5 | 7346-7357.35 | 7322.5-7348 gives 0.012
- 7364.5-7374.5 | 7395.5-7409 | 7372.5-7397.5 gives 0.024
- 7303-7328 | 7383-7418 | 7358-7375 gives -0.117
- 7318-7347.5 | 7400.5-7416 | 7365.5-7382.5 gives -0.040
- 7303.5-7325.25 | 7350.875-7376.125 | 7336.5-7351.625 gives 0.037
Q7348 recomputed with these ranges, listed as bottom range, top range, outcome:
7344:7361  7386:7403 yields 0.94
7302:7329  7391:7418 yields 0.97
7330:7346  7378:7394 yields 0.98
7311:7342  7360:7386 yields 1.02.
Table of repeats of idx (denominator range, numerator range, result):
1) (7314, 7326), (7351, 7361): 1.11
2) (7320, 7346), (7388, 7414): 0.94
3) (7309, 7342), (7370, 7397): 0.98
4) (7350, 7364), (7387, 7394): 0.95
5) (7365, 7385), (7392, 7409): 0.94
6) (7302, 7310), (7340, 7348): 1.06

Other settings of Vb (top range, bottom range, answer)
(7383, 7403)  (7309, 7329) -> 0.98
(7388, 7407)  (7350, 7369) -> 0.90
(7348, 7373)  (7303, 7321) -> 1.07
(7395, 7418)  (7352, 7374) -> 0.86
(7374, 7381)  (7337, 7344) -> 0.90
